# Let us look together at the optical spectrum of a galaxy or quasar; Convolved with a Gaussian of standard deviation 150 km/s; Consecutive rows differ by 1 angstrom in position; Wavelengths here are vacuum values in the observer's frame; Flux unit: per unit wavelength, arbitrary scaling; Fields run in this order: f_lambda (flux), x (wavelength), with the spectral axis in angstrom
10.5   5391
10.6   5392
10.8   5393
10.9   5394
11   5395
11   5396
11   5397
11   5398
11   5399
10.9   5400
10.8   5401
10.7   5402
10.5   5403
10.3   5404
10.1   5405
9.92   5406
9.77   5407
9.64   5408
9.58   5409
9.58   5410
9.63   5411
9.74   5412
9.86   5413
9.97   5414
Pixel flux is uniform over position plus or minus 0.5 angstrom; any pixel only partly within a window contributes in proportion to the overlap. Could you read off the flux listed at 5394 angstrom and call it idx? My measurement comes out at 10.9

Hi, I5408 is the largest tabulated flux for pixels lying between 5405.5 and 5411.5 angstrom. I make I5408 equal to 9.92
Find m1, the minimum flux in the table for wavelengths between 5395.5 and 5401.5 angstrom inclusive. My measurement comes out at 10.8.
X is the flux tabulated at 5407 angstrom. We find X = 9.77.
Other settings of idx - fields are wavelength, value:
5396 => 11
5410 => 9.58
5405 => 10.1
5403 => 10.5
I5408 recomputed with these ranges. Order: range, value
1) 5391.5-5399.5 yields 11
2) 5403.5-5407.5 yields 10.3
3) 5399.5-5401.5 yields 10.9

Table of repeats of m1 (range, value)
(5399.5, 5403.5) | 10.5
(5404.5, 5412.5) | 9.58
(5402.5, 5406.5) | 9.92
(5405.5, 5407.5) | 9.77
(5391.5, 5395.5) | 10.6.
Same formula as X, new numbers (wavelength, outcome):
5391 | 10.5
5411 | 9.63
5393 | 10.8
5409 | 9.58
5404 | 10.3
